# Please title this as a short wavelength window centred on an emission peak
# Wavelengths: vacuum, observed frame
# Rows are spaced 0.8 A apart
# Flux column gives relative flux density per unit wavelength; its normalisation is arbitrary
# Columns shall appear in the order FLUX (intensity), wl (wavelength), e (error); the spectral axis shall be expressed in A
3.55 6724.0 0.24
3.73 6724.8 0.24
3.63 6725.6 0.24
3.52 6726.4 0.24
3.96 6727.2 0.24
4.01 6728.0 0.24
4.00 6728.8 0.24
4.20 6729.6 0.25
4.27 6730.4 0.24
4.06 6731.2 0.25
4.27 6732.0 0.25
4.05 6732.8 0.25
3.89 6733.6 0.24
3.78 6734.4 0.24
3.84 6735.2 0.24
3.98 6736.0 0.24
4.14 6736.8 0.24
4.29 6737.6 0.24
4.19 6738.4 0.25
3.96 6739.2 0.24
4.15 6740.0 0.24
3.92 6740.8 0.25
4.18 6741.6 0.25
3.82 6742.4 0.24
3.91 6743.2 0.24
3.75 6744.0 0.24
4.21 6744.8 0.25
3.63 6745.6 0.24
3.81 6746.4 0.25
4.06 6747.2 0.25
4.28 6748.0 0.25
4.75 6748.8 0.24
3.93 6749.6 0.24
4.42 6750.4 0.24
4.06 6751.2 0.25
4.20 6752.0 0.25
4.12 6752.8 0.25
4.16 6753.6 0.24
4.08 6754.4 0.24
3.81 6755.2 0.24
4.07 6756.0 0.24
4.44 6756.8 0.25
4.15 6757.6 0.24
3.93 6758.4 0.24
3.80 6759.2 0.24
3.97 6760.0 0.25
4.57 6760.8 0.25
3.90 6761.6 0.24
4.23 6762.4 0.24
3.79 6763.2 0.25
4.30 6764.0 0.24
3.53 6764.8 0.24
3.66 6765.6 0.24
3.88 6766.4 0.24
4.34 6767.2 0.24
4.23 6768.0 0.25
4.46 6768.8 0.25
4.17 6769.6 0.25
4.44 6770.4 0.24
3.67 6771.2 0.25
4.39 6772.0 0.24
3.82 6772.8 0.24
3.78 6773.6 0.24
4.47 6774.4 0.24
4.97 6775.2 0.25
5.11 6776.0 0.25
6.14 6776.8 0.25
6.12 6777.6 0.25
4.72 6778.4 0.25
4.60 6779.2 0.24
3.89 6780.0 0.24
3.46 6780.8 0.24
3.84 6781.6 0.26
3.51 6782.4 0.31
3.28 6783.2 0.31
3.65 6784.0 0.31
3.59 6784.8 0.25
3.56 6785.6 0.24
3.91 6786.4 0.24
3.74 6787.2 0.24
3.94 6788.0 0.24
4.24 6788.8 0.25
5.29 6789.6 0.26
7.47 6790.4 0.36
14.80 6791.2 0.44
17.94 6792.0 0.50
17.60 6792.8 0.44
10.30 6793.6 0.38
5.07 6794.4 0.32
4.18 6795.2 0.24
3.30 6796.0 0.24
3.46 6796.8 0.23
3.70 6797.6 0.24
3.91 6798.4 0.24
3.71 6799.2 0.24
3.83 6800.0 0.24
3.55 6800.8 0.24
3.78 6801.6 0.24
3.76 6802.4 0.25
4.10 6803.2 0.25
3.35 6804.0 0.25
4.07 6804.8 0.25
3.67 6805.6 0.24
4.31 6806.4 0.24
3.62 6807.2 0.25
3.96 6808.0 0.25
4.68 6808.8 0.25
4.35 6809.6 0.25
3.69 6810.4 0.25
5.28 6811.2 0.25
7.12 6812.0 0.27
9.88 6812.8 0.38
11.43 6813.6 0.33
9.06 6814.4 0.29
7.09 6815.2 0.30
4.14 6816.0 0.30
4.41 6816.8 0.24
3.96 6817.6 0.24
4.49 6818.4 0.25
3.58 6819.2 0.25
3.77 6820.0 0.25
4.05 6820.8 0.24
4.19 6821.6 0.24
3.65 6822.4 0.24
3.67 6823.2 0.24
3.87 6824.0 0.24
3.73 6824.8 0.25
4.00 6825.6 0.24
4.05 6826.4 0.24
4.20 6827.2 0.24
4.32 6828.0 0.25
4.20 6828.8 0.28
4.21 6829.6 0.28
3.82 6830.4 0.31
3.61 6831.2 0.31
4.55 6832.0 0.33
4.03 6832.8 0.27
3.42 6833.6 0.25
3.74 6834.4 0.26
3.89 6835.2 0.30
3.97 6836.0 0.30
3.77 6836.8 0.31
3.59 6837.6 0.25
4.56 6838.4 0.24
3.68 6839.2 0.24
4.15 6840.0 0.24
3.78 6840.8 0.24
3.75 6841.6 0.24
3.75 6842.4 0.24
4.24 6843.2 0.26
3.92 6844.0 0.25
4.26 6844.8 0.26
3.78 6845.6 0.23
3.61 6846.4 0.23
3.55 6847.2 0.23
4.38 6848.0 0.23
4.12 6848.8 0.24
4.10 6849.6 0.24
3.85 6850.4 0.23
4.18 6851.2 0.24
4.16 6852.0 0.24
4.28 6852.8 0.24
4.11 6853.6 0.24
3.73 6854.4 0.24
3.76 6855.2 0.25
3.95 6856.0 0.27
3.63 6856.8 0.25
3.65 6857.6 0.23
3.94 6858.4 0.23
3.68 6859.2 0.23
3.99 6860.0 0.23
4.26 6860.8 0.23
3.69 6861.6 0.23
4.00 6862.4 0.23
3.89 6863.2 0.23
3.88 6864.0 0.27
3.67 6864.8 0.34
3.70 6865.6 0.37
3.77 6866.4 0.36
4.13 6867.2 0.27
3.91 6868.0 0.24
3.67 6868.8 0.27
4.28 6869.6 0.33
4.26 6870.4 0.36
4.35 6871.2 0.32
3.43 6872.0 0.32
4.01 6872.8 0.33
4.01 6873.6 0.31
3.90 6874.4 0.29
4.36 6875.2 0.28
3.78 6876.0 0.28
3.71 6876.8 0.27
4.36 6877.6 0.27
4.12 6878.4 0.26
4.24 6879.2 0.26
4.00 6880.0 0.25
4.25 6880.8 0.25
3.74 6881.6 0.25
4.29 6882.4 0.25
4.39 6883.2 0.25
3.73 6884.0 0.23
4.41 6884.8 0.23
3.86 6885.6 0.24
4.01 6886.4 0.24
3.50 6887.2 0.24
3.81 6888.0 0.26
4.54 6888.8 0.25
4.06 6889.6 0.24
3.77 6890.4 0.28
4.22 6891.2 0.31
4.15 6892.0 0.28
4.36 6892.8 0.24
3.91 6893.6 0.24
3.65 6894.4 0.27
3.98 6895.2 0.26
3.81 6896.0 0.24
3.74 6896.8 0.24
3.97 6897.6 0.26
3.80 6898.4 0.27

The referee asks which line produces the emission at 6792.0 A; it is H-alpha 6563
